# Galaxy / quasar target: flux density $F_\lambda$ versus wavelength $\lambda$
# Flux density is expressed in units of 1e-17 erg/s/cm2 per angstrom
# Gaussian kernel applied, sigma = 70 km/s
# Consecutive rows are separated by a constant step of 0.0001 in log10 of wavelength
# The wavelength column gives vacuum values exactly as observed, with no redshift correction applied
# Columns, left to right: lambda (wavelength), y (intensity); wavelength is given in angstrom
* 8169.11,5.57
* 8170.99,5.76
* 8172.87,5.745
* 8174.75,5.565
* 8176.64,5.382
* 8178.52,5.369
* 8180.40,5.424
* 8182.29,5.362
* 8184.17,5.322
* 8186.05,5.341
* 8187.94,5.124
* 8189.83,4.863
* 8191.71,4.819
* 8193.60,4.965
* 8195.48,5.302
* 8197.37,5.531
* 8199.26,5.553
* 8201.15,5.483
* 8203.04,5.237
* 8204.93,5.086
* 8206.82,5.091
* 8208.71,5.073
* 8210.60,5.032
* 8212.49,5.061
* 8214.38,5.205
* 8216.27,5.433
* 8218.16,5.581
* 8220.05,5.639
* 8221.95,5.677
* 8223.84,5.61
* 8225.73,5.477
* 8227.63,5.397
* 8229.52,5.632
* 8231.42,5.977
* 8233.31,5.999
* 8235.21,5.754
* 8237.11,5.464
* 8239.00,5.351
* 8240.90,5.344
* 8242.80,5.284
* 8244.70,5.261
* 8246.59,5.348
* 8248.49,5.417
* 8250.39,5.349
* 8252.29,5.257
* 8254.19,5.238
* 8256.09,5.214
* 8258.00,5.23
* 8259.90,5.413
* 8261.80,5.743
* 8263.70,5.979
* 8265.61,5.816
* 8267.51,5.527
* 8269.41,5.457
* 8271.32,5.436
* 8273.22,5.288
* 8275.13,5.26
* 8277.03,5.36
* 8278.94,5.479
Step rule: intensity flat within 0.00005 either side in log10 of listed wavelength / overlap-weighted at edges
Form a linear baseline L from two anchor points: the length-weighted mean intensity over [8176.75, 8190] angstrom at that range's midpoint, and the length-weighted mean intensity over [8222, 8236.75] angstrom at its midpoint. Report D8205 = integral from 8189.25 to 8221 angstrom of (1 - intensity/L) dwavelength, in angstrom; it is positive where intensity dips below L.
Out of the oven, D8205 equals 1.4 angstrom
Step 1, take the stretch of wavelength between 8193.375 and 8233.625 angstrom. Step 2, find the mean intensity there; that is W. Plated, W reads 5.41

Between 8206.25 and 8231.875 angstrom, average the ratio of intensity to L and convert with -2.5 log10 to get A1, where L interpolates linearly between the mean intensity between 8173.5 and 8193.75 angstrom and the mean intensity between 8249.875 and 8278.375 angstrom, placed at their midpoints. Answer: -0.02 mag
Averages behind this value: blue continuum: 5.25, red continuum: 5.44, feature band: 5.42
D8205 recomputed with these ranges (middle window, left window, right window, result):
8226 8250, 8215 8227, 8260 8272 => 0.3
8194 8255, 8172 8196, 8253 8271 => -0.1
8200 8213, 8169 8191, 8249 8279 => 0.6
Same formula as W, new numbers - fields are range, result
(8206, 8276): 5.44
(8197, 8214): 5.23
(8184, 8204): 5.23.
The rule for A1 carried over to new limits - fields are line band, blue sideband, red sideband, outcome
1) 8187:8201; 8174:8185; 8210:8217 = 0.026 mag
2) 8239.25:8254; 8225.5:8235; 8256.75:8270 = 0.066 mag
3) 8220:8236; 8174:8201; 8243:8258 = -0.078 mag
